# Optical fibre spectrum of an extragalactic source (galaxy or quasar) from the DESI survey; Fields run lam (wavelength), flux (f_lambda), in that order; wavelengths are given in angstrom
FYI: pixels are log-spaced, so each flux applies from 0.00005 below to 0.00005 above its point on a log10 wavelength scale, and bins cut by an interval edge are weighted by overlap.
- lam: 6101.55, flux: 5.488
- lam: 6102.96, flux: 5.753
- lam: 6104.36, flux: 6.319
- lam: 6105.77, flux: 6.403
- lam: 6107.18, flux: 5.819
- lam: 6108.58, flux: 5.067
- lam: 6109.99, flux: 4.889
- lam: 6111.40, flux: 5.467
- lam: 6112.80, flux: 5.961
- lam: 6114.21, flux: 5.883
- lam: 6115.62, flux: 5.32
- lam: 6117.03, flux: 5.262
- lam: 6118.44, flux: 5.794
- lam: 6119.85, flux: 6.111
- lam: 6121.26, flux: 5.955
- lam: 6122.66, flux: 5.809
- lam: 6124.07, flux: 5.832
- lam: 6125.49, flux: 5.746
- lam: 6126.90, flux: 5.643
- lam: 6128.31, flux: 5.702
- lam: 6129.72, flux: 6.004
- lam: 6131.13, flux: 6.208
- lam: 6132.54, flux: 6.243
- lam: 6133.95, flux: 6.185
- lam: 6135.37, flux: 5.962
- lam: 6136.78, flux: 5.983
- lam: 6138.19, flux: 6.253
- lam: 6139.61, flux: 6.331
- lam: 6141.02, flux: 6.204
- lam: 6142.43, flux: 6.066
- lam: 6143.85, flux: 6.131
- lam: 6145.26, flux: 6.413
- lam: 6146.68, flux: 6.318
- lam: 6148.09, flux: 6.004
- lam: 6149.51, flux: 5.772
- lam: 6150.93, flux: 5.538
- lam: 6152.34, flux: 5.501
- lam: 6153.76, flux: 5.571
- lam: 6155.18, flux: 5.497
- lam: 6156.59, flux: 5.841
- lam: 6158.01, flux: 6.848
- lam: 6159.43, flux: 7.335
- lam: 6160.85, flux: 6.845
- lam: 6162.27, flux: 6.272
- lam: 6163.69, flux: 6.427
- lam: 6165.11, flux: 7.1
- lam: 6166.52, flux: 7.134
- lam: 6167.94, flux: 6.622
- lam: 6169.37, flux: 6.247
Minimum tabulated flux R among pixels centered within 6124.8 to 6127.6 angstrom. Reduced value 5.643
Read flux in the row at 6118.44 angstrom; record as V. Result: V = 5.794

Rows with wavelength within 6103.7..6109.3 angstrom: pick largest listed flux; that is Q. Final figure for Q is 6.403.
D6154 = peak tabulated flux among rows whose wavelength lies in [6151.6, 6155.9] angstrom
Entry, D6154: 5.571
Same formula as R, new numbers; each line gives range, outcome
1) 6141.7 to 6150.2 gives 5.772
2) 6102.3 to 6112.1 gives 4.889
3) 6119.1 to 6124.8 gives 5.809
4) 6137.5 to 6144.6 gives 6.066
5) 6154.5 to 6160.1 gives 5.497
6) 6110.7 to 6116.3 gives 5.32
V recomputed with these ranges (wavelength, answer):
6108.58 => 5.067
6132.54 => 6.243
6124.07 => 5.832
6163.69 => 6.427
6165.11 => 7.1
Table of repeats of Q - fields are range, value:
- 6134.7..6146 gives 6.413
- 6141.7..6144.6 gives 6.131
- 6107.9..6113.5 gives 5.961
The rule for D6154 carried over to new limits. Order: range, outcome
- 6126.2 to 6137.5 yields 6.243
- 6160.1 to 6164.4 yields 6.845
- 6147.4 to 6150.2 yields 6.004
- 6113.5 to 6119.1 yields 5.883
